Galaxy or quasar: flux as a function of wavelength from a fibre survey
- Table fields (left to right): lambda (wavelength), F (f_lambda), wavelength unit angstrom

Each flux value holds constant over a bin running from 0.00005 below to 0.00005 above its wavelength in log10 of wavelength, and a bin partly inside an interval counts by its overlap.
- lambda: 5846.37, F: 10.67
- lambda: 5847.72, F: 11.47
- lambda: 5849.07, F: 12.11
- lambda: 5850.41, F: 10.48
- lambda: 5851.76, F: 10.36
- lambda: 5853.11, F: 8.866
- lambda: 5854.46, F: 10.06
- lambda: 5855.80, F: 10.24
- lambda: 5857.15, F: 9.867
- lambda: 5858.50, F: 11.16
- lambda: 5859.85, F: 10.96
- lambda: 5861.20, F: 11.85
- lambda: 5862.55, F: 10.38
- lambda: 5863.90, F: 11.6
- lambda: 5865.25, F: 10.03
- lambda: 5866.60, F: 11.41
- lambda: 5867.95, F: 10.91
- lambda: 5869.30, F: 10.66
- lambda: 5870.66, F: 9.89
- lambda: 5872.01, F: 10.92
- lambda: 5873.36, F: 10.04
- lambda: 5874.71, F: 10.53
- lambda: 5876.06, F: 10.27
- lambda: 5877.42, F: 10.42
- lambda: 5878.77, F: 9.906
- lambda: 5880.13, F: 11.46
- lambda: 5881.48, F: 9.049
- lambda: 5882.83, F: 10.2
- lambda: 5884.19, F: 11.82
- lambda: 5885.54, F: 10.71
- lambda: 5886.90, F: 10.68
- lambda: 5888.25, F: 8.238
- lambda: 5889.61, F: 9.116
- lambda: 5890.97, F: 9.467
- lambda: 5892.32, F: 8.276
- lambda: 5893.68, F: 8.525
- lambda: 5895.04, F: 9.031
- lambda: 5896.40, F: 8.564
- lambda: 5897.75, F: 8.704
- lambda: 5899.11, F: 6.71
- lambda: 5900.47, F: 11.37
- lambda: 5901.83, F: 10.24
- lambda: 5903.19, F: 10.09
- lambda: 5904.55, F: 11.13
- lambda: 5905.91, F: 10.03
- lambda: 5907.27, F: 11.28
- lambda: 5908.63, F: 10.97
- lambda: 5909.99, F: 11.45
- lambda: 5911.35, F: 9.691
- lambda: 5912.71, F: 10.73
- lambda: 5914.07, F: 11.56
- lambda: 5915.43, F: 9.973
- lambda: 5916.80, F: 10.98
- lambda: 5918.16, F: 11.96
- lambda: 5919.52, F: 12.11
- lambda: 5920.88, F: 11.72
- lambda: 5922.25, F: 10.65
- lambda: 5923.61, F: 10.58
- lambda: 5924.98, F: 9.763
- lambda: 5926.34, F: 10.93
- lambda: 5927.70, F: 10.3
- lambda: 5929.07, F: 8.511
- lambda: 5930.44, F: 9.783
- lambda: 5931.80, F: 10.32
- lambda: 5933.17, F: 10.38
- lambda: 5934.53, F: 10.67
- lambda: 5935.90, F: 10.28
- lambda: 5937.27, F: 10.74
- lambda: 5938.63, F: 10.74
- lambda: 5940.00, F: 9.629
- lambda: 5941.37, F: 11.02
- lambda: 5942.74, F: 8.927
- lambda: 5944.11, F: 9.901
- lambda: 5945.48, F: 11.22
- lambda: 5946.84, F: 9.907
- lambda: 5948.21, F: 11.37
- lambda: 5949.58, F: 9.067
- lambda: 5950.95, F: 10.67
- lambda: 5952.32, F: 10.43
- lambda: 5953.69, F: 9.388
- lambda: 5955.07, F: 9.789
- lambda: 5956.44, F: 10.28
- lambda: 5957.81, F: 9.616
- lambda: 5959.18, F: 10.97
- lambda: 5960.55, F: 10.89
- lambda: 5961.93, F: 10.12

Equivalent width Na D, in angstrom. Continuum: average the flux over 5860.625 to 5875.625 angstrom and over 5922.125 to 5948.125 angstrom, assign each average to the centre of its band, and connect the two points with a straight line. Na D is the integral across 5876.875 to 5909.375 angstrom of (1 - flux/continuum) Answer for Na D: 2.21 angstrom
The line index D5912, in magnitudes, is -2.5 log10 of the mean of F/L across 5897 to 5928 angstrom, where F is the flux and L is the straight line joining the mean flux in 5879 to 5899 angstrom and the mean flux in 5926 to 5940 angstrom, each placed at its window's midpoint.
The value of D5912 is -0.072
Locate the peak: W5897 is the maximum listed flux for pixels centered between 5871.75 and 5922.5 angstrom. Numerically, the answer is 12.11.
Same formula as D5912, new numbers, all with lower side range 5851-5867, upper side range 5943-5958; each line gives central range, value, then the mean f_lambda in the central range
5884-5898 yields 0.12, 9.31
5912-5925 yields -0.08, 11.1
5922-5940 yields 0.00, 10.2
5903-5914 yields -0.04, 10.8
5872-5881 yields 0.00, 10.4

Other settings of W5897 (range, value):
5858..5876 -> 11.85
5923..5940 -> 10.93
